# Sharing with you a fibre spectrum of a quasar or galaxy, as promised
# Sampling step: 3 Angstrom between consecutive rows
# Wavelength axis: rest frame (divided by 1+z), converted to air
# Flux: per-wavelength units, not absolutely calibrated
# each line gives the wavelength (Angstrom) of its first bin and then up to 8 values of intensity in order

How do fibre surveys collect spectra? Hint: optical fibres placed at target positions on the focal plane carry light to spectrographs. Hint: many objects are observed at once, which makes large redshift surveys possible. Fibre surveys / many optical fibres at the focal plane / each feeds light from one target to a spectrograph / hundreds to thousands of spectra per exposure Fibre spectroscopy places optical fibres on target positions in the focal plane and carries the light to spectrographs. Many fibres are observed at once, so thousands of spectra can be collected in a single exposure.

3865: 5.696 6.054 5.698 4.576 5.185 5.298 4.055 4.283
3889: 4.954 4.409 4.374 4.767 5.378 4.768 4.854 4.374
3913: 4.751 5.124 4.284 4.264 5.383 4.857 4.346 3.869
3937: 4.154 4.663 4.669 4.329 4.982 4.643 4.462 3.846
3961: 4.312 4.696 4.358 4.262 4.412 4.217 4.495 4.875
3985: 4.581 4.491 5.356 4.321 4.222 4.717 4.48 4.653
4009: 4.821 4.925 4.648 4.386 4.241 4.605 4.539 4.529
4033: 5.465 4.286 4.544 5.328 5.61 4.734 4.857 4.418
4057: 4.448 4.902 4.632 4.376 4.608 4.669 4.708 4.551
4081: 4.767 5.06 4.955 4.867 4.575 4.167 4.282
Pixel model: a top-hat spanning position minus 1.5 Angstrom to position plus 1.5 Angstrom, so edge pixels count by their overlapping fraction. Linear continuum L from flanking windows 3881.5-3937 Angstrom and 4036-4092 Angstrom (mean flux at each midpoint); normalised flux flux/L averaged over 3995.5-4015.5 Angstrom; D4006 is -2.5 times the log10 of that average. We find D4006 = 0.02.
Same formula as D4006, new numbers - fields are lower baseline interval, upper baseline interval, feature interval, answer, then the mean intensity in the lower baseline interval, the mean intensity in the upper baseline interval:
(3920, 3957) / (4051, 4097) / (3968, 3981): 0.05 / 4.54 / 4.66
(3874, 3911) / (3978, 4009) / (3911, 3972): 0.04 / 4.72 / 4.63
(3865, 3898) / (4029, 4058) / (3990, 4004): 0.06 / 4.92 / 4.83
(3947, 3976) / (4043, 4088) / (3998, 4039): -0.01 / 4.43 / 4.76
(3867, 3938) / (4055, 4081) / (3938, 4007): 0.04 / 4.75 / 4.62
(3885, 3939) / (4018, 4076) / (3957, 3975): 0.08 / 4.63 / 4.7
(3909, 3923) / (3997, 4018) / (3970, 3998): 0.02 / 4.58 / 4.65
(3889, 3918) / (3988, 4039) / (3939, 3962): 0.05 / 4.76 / 4.63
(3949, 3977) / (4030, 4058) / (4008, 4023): 0.02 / 4.39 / 4.84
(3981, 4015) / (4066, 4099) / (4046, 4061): -0.01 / 4.67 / 4.66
